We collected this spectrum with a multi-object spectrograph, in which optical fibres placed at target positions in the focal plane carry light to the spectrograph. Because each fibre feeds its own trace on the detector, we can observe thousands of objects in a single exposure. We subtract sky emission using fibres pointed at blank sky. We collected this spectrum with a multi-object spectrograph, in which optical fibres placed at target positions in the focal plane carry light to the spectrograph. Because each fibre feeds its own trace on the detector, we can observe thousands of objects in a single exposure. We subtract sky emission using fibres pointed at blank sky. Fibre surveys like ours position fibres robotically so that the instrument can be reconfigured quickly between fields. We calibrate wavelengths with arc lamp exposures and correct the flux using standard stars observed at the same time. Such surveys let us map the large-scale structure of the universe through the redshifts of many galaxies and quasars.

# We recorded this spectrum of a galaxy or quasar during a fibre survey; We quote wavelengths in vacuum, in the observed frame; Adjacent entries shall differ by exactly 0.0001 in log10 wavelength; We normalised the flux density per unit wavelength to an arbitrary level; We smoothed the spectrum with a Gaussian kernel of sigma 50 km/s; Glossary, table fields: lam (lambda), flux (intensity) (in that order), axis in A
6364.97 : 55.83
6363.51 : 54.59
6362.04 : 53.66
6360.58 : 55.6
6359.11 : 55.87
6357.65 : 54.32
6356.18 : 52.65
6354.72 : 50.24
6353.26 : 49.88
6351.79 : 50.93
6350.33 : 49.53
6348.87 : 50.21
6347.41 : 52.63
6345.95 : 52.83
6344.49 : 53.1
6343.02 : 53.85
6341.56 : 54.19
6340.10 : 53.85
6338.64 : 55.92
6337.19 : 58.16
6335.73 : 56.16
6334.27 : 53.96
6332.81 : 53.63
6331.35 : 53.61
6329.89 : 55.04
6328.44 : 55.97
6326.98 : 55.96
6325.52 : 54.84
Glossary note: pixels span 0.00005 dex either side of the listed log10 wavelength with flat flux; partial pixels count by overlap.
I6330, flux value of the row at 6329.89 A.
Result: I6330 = 55.04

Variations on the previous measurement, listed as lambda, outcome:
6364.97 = 55.83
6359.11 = 55.87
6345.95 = 52.83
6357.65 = 54.32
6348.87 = 50.21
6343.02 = 53.85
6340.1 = 53.85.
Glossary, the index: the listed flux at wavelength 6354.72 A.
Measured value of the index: 50.24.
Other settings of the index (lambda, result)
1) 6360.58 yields 55.6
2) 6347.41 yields 52.63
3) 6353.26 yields 49.88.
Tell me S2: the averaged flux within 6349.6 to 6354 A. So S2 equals 50.1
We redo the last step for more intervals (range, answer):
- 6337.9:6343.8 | 54.5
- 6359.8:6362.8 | 54.5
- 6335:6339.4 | 56.8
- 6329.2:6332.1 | 54.2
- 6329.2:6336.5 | 54.4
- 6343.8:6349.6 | 52.2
